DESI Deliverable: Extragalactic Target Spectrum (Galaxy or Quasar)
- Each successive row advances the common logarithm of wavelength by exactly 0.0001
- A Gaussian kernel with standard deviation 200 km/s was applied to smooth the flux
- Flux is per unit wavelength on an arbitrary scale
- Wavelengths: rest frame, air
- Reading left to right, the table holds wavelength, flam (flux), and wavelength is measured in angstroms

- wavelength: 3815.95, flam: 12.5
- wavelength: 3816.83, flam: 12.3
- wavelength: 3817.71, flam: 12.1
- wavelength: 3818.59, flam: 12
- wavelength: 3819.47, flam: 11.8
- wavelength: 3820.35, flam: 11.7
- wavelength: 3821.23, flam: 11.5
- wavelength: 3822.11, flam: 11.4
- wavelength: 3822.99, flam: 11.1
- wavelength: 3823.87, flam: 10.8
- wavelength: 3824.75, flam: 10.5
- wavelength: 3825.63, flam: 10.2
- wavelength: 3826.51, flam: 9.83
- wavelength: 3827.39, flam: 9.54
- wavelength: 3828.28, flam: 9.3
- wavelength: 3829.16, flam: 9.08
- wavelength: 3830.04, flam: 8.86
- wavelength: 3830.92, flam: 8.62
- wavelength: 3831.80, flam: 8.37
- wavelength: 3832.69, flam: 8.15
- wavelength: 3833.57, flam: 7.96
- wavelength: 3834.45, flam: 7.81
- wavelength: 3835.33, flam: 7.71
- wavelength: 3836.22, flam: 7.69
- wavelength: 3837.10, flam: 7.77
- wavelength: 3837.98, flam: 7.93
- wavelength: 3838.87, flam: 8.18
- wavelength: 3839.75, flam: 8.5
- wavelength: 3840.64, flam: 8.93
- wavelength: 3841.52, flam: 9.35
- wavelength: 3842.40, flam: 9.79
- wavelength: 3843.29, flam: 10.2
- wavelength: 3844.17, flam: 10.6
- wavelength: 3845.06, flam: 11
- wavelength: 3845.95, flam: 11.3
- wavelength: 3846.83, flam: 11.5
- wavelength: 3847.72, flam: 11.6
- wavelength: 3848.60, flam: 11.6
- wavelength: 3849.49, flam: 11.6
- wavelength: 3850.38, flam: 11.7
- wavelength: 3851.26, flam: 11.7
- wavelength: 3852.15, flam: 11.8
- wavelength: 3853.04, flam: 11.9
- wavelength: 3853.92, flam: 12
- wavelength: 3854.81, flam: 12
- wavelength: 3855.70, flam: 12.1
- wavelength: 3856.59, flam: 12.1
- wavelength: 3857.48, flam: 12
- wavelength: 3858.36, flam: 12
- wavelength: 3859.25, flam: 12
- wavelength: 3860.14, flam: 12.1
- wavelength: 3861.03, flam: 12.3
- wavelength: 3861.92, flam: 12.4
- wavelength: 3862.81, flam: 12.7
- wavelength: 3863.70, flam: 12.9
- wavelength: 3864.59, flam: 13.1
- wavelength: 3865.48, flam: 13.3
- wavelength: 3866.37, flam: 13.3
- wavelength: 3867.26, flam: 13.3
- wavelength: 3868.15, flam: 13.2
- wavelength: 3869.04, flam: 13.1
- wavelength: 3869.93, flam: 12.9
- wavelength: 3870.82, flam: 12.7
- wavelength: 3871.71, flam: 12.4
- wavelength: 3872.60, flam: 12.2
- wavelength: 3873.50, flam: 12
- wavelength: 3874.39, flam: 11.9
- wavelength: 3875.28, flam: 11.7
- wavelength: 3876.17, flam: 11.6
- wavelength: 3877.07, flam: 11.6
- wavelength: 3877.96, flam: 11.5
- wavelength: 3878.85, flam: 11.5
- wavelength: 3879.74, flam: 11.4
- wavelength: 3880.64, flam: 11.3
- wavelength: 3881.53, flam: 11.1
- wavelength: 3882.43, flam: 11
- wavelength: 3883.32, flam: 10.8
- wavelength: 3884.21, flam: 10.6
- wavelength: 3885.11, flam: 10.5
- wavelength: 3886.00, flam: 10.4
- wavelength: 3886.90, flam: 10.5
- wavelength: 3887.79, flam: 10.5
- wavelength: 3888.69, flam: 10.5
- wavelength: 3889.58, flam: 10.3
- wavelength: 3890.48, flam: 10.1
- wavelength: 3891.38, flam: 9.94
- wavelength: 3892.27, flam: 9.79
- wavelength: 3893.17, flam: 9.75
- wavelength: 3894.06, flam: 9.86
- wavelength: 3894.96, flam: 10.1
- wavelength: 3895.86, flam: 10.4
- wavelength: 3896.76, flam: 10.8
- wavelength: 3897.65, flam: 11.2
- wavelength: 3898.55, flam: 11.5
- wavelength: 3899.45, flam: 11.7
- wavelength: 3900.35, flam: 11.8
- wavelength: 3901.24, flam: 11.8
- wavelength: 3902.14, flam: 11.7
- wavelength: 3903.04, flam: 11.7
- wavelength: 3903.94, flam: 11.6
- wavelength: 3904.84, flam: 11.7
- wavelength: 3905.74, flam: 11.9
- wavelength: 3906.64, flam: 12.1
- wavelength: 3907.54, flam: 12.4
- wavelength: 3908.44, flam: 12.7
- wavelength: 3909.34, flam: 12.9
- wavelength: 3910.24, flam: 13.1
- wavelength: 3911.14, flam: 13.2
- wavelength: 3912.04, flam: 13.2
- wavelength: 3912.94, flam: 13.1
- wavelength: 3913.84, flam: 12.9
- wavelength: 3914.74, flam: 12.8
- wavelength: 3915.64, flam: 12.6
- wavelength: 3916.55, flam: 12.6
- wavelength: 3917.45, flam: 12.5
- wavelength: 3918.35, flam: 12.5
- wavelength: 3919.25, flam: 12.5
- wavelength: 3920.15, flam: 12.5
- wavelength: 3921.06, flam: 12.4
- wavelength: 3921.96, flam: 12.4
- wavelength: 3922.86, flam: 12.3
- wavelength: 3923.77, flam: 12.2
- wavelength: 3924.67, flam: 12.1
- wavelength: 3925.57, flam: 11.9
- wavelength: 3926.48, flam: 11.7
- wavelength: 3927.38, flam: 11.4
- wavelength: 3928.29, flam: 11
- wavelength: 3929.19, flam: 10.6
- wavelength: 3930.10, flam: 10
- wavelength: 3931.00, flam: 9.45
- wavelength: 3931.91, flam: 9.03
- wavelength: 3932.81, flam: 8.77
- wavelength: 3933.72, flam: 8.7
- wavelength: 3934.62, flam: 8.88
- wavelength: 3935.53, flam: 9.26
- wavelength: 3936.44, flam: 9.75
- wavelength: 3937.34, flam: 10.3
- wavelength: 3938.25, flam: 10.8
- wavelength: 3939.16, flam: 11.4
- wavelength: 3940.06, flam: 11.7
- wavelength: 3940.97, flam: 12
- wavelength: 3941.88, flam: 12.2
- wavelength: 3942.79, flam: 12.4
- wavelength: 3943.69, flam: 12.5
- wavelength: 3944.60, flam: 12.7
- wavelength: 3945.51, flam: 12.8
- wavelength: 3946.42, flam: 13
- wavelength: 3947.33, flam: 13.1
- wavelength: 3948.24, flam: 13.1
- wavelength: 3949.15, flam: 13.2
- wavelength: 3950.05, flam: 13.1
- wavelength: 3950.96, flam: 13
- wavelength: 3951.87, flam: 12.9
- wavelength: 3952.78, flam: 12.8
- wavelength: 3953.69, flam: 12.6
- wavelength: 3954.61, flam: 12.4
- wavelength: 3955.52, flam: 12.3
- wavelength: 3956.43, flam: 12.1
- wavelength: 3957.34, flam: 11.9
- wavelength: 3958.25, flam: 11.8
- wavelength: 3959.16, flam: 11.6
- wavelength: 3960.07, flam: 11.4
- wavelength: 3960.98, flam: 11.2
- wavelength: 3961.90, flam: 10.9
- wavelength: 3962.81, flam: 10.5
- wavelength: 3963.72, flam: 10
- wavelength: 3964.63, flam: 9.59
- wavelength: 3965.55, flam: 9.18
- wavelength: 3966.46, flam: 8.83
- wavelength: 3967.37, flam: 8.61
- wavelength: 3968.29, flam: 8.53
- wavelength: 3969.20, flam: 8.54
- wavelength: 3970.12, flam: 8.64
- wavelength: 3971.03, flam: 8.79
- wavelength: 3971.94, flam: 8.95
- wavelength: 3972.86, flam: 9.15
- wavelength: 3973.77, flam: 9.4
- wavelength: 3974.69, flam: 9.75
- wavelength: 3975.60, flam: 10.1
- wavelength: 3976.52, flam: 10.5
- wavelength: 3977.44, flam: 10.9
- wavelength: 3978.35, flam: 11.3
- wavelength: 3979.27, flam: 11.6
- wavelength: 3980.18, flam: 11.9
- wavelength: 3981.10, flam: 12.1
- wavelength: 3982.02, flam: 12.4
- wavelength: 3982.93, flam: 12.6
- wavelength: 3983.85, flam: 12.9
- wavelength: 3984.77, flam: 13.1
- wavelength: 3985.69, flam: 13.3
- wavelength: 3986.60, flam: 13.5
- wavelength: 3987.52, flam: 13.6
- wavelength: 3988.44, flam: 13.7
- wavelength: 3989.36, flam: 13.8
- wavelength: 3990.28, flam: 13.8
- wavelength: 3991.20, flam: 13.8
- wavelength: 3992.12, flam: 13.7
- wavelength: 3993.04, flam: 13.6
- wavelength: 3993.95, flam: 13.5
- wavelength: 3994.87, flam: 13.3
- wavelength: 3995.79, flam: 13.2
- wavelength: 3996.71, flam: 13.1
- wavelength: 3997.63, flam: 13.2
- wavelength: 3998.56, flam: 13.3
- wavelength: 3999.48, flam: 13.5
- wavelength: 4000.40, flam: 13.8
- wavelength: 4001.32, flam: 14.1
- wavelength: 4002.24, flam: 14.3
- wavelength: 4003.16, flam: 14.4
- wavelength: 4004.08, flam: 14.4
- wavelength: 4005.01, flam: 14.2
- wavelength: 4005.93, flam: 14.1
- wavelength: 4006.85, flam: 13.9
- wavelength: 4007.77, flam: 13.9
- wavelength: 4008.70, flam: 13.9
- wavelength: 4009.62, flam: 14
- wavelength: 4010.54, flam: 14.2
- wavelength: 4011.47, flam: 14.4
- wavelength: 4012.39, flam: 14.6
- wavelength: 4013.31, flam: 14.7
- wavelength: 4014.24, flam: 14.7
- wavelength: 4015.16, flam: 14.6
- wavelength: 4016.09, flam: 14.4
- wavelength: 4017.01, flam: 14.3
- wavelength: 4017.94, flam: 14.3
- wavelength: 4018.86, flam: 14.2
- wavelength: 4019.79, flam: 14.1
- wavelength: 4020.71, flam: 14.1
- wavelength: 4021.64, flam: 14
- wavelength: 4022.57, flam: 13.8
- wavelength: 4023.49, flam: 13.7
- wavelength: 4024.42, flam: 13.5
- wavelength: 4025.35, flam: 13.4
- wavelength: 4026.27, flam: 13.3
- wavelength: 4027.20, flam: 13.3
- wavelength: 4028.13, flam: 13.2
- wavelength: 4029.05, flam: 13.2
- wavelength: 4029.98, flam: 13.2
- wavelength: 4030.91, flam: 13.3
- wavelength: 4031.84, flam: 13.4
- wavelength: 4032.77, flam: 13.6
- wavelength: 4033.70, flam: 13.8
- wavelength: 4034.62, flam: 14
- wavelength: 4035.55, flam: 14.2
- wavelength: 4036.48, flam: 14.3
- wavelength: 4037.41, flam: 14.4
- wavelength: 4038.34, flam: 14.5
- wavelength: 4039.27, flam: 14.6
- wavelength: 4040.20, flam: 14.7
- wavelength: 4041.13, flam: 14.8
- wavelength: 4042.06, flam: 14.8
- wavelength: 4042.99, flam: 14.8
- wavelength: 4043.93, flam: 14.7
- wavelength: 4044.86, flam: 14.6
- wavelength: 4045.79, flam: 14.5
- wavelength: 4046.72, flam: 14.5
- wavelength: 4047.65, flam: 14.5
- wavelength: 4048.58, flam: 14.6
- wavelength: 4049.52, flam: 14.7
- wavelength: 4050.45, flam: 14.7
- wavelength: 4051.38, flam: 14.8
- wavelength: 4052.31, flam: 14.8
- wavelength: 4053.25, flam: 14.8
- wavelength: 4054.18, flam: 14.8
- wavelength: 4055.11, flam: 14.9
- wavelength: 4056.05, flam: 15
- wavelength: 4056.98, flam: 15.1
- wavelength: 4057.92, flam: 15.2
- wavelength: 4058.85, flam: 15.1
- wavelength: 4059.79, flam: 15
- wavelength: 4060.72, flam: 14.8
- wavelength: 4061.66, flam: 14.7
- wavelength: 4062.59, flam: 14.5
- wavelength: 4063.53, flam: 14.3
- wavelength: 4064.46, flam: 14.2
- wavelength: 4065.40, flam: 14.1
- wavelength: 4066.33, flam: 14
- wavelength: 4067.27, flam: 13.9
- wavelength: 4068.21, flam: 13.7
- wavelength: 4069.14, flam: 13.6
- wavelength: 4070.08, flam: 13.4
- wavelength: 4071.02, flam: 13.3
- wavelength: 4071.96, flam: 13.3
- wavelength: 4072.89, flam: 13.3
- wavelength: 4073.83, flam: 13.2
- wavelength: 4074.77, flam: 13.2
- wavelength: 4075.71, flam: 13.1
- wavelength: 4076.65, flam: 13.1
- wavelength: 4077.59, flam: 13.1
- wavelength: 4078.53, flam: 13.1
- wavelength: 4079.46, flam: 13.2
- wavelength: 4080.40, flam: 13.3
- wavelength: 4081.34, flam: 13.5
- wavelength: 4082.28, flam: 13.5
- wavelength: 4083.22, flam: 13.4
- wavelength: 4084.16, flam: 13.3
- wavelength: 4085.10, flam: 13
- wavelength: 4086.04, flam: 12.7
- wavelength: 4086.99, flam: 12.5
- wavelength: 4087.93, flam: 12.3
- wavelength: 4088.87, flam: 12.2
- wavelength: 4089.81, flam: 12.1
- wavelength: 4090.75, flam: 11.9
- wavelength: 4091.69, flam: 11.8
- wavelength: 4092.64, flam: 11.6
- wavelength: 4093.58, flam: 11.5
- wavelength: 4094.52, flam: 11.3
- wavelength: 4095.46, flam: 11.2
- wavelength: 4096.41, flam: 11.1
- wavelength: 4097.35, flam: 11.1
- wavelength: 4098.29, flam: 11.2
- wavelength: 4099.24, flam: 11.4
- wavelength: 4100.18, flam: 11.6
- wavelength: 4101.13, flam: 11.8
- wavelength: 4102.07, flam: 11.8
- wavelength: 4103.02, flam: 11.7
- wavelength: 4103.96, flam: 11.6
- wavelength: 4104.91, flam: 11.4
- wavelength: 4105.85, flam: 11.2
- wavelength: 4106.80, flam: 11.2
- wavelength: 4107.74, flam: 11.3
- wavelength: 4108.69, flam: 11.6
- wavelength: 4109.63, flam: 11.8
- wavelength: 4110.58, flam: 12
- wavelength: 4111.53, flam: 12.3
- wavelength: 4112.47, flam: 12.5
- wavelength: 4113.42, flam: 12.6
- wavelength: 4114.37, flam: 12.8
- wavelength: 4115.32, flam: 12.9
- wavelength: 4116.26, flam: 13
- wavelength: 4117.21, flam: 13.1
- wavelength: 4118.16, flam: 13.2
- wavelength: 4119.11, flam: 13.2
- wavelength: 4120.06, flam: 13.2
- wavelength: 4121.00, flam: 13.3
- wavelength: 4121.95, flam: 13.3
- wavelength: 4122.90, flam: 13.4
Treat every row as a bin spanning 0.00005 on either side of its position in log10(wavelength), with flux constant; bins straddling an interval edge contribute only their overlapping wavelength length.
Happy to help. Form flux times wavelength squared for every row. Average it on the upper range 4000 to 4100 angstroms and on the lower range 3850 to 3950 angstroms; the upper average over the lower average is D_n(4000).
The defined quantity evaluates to 1.3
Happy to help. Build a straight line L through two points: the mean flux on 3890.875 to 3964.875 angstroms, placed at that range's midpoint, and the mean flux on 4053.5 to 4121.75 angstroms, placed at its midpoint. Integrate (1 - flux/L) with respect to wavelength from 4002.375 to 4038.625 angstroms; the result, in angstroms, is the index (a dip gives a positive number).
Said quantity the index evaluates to -4.7 angstroms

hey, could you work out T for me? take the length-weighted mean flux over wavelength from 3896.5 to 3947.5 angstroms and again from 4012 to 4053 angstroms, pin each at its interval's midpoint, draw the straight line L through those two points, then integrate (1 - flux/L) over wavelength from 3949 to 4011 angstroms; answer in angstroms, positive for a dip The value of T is 4.2 angstroms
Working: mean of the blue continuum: 11.7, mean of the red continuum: 14.2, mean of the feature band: 12.2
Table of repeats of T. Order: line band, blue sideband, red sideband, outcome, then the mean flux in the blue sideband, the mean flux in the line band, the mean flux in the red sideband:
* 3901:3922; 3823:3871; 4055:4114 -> -2.1 angstroms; 10.8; 12.5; 12.8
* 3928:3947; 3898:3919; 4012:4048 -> 2.9 angstroms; 12.3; 10.8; 14.1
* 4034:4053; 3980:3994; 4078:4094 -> -2.5 angstroms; 13.2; 14.6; 12.6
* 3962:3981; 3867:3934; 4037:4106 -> 3.9 angstroms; 11.5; 9.81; 13.4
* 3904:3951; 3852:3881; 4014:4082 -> 3.8 angstroms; 12.3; 11.8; 14.1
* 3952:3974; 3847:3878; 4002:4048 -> 4.8 angstroms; 12.2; 10.4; 14.1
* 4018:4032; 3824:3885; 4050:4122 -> -1.3 angstroms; 11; 13.6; 13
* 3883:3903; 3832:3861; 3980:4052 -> 1.2 angstroms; 10.4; 10.7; 13.9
